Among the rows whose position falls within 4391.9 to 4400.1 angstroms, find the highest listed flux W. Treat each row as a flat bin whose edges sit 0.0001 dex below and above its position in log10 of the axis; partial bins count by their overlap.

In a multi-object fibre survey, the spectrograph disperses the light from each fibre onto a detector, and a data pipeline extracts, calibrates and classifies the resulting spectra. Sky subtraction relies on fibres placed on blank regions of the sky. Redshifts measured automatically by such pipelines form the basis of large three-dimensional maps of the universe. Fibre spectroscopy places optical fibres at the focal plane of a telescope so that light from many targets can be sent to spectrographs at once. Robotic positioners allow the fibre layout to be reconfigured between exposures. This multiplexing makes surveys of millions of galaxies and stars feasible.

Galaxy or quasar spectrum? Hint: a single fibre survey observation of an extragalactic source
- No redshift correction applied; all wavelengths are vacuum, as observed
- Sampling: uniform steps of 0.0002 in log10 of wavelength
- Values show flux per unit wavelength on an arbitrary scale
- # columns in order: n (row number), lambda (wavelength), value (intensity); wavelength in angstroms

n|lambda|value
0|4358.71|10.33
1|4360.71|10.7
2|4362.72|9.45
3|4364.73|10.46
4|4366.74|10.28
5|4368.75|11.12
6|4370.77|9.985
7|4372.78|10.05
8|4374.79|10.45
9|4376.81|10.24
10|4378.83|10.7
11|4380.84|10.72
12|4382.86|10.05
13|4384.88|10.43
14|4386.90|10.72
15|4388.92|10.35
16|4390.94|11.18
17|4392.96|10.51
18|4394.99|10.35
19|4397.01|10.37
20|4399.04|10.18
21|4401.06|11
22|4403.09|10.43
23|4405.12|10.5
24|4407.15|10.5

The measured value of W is 10.51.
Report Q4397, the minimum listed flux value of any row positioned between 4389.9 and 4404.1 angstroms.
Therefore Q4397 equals 10.18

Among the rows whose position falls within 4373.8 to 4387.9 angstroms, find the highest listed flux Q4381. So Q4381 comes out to 10.72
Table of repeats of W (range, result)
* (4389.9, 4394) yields 11.18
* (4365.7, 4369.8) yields 11.12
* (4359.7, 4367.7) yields 10.7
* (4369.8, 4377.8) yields 10.45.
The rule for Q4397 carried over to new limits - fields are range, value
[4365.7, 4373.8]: 9.985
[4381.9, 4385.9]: 10.05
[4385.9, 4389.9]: 10.35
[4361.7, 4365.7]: 9.45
